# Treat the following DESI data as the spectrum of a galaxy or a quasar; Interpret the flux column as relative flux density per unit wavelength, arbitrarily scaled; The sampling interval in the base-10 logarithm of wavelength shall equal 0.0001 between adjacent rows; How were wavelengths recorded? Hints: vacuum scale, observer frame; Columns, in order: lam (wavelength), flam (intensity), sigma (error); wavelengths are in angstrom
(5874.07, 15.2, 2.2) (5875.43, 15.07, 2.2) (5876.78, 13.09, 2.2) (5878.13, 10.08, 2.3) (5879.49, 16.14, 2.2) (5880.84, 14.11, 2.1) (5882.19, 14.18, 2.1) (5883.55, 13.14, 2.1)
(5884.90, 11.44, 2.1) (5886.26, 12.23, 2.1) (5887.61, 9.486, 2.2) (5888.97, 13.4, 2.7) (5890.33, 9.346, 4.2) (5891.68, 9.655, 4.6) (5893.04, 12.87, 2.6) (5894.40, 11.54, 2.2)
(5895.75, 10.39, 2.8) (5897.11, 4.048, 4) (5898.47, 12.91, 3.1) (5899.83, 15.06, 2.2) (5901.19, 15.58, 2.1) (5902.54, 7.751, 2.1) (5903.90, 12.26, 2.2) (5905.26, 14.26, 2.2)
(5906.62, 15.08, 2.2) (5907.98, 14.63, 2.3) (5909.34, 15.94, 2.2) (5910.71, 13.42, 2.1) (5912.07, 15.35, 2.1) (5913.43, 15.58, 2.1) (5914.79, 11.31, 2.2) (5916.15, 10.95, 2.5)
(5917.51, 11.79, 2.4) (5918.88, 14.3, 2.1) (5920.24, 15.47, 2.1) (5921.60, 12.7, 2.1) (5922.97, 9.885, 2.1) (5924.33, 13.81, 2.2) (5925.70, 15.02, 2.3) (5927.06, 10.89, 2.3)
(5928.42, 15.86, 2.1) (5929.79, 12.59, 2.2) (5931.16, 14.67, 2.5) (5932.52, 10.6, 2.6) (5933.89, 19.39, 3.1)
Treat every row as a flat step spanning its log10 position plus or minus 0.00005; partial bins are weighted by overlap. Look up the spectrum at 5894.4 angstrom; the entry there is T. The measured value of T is 11.54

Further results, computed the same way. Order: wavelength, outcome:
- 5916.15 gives 10.95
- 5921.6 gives 12.7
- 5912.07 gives 15.35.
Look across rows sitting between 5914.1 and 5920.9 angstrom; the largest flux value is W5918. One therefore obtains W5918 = 15.47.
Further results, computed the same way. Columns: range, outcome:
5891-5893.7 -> 12.87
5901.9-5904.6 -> 12.26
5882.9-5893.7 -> 13.4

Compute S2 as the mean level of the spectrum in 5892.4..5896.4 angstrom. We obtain 11.6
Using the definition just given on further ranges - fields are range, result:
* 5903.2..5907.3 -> 13.8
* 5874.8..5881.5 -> 13.7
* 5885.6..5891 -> 11.1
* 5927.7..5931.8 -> 14.3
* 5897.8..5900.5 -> 14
